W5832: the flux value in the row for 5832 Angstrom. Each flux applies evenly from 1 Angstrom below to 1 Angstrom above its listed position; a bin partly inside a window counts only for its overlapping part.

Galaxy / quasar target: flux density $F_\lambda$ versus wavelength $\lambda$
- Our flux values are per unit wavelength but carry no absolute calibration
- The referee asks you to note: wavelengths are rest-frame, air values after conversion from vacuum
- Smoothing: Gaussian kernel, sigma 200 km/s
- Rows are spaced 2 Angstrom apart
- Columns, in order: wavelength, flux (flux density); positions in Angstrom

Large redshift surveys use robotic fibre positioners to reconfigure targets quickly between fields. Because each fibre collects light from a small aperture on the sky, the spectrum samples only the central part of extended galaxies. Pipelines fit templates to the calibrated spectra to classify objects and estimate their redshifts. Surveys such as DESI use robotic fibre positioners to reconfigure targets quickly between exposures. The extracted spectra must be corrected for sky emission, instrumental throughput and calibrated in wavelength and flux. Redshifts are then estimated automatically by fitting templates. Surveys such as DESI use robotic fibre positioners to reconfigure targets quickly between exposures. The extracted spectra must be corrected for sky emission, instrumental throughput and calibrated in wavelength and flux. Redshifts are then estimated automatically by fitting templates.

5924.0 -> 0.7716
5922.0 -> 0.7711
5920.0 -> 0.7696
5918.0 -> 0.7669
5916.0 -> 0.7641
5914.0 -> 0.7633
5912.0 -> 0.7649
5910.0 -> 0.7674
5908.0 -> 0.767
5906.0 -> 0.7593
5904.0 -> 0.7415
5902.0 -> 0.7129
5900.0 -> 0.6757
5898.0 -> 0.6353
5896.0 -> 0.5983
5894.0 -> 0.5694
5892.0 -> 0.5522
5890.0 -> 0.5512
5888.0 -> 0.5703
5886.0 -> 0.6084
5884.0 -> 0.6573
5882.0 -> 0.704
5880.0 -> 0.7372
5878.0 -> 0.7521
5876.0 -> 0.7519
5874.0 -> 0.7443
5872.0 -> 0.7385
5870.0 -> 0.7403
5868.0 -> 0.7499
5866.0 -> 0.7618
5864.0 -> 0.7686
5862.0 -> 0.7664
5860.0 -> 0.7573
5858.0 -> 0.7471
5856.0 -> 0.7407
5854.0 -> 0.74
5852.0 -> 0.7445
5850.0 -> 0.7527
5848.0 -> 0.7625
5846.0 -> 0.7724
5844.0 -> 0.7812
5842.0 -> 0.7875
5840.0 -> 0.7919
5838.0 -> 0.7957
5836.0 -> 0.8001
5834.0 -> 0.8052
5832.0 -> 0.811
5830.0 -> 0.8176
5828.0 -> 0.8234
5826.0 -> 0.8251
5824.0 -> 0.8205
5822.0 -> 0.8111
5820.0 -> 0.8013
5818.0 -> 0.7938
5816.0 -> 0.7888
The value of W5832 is 0.811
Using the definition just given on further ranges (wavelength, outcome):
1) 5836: 0.8001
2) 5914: 0.7633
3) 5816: 0.7888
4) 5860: 0.7573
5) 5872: 0.7385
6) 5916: 0.7641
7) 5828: 0.8234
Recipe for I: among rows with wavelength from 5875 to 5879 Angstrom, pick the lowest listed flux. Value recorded 0.7519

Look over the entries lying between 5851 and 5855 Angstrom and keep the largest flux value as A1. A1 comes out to 0.7445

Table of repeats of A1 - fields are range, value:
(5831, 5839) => 0.811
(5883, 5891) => 0.6573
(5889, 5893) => 0.5522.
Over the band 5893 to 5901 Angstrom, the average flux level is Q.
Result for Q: 0.62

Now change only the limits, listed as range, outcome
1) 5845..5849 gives 0.767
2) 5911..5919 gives 0.765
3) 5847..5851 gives 0.758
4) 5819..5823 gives 0.806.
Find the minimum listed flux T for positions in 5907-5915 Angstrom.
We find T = 0.7633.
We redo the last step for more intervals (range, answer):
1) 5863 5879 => 0.7385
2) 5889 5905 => 0.5512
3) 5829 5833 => 0.811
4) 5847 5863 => 0.74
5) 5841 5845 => 0.7812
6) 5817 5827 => 0.7938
